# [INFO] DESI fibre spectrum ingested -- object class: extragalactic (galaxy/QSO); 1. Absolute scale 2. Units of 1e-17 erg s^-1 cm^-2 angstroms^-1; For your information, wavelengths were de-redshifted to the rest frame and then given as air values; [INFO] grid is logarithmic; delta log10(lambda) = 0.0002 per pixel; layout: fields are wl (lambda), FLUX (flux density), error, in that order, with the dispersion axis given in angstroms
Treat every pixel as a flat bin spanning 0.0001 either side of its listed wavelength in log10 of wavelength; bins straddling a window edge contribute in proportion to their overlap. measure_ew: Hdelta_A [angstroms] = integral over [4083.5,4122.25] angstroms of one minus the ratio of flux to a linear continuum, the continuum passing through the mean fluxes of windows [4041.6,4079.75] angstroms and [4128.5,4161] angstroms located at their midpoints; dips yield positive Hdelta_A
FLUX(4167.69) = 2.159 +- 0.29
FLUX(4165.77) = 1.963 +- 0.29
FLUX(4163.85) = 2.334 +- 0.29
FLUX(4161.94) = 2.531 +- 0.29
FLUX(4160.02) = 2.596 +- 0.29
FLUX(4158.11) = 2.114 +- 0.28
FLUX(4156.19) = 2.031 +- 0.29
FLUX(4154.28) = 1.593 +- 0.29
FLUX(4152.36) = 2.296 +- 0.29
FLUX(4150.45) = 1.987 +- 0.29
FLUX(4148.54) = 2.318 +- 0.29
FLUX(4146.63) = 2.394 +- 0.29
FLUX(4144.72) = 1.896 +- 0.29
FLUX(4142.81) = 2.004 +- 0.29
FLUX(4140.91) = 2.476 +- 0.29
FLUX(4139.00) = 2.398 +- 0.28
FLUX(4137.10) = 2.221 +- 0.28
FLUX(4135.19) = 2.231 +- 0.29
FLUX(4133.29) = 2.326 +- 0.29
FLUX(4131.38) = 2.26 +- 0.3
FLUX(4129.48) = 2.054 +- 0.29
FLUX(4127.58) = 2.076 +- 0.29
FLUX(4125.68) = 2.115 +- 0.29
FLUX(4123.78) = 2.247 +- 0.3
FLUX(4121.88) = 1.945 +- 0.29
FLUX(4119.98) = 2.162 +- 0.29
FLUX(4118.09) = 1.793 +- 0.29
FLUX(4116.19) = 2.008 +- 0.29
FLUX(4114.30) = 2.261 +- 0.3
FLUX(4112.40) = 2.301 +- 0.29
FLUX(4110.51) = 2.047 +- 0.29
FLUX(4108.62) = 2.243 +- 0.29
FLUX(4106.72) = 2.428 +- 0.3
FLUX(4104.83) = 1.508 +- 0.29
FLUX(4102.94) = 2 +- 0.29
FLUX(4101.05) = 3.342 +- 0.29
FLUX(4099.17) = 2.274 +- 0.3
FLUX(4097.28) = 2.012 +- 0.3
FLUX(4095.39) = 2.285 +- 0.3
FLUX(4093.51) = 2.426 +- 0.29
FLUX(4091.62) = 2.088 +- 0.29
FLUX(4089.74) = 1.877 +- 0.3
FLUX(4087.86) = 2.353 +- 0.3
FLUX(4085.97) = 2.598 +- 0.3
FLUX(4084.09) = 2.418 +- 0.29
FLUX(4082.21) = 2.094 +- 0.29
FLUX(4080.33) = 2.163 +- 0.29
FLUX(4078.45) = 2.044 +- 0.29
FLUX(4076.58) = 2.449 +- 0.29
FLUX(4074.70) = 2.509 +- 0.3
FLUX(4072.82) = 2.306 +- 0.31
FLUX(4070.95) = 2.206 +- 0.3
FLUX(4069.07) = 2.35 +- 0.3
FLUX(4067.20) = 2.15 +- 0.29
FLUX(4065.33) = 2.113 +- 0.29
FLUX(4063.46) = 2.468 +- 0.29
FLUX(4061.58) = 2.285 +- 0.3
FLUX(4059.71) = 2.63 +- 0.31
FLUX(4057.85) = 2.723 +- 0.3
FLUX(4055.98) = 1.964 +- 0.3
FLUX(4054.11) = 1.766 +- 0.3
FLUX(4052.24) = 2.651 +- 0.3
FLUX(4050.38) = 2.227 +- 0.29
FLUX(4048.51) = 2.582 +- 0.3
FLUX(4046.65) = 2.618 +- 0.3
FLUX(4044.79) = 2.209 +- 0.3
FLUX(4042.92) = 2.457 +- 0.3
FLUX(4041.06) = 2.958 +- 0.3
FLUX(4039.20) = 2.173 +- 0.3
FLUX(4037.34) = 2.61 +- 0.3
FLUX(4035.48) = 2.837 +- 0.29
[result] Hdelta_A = 0.9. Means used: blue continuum 2.34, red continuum 2.19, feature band 2.21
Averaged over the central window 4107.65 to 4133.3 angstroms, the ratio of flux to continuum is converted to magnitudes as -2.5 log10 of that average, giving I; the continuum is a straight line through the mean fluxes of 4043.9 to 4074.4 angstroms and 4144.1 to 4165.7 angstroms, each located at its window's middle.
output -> 0.06 mag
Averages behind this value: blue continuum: 2.33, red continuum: 2.19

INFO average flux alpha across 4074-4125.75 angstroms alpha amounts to 2.21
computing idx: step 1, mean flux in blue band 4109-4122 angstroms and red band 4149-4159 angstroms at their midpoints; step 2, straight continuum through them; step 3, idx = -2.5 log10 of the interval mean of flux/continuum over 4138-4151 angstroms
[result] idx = -0.09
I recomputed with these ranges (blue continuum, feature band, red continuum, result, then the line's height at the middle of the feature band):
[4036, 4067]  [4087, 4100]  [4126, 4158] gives 0.049 mag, 2.29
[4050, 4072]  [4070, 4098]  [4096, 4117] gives 0.001 mag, 2.26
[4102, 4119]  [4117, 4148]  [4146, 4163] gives -0.014 mag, 2.13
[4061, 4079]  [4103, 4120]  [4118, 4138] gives 0.057 mag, 2.19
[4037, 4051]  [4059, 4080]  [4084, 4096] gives 0.028 mag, 2.37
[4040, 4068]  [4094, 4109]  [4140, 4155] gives -0.006 mag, 2.26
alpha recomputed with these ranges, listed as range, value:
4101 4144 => 2.17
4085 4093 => 2.24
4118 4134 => 2.12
